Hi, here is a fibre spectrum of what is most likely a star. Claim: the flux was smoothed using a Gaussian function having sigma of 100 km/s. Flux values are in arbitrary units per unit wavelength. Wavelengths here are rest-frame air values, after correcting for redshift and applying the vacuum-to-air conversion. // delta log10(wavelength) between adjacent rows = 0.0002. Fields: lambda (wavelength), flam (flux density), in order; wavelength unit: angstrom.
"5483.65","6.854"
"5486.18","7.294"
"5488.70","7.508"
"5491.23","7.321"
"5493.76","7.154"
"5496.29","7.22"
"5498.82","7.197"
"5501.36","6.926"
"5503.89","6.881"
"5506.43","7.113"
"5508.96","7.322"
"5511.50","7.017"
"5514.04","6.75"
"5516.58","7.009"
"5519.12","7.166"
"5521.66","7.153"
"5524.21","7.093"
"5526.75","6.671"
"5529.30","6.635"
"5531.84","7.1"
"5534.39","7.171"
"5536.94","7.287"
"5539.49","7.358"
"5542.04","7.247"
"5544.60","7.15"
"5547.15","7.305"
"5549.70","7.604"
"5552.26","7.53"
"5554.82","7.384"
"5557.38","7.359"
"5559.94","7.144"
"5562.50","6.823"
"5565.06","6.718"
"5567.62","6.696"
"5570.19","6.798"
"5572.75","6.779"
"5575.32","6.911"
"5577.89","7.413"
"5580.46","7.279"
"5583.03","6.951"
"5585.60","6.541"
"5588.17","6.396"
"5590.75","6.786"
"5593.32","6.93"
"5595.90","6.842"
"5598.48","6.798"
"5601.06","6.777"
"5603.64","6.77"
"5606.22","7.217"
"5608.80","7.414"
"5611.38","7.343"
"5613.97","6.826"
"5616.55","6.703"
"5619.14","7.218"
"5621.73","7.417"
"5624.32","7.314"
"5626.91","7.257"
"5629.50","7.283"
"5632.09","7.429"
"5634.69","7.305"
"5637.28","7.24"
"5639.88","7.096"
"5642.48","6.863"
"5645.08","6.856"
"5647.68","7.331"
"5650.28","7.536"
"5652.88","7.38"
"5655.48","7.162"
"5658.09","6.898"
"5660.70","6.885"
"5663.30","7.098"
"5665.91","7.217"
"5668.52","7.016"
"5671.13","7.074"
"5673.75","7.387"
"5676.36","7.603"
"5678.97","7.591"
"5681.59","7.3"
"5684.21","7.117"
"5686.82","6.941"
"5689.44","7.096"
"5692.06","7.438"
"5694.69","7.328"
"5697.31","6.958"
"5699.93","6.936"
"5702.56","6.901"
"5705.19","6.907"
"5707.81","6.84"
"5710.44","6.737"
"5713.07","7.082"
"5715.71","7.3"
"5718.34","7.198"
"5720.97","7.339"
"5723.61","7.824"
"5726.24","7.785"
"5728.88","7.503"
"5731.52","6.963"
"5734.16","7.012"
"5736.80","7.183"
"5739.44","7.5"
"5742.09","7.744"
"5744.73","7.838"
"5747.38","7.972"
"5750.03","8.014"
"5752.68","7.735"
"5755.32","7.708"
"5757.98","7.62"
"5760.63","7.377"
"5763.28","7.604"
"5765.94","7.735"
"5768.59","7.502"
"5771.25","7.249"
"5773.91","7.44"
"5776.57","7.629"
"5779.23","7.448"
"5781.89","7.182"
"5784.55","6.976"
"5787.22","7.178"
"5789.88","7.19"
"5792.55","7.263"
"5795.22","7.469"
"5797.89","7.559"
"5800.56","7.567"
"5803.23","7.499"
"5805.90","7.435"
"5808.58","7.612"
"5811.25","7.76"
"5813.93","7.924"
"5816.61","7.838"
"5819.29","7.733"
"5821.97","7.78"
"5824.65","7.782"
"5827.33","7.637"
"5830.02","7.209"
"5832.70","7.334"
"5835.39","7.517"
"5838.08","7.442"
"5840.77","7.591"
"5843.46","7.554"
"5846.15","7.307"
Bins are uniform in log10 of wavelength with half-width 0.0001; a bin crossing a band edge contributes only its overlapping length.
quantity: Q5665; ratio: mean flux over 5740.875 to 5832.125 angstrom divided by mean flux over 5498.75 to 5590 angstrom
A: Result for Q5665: 1.1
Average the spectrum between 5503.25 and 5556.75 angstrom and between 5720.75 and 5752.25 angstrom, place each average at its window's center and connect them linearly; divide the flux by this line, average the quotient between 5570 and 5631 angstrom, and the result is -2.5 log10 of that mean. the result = 0.04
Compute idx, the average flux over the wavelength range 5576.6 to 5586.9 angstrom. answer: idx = 7.05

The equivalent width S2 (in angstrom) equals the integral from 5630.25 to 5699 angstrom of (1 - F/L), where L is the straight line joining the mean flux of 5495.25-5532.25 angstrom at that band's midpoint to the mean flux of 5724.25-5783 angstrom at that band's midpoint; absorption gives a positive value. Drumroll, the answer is 1.4 angstrom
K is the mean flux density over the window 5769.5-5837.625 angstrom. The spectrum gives 7.49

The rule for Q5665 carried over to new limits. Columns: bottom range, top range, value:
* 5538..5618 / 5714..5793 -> 1.06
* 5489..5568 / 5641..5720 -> 1.00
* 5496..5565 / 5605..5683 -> 1.01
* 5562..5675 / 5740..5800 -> 1.07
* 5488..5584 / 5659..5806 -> 1.03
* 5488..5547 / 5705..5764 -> 1.05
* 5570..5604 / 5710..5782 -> 1.09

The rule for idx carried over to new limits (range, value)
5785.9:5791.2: 7.19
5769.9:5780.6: 7.44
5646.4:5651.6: 7.44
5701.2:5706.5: 6.9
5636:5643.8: 7.06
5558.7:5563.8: 6.99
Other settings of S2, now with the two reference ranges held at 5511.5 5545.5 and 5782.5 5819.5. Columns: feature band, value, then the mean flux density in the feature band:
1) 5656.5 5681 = 0.27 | 7.2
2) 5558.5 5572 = 0.52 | 6.84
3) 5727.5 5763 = -0.74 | 7.55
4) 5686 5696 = 0.14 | 7.21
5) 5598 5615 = 0.35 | 7.03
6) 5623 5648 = 0.12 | 7.19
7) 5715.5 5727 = -0.21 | 7.5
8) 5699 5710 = 0.68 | 6.88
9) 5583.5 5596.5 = 0.81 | 6.71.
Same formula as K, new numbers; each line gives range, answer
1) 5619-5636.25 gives 7.32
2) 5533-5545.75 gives 7.24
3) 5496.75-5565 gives 7.12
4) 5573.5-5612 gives 6.95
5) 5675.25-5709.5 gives 7.14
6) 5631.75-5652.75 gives 7.21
